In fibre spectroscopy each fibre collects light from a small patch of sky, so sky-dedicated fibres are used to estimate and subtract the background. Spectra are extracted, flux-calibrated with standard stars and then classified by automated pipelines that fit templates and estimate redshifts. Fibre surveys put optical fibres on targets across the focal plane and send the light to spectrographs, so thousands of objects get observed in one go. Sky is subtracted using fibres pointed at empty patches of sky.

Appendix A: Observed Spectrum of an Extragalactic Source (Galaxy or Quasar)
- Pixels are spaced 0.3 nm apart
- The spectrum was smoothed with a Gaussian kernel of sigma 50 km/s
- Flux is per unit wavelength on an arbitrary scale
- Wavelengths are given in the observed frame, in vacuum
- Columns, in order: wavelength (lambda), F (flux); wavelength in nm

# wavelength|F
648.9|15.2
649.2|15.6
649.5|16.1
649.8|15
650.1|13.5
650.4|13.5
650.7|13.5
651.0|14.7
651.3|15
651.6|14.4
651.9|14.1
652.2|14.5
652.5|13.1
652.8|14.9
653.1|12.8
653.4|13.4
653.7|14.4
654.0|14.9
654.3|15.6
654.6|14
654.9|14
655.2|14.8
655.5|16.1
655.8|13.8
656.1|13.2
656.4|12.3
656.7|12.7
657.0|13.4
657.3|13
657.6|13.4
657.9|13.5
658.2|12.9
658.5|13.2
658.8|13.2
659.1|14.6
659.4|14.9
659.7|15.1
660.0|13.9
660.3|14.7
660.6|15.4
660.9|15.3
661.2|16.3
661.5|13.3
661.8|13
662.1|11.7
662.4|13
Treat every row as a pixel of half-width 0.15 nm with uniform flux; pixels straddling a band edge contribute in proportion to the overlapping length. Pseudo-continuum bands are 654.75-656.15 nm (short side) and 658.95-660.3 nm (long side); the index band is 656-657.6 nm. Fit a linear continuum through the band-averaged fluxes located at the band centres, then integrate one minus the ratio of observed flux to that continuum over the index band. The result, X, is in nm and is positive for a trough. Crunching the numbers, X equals 0.172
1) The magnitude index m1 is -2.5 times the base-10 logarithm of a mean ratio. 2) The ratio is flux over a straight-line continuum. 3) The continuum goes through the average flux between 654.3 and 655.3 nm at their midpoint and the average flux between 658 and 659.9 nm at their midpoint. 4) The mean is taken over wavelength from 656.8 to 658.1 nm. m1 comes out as 0.07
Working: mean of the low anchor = 14.4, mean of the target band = 13.3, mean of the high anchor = 14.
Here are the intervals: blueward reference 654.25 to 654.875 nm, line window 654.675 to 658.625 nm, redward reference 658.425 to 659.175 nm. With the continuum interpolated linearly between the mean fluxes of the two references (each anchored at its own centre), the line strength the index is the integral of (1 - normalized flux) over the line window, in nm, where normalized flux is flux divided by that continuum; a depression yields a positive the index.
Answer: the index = 0.14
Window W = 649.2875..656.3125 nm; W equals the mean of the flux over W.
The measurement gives 14.3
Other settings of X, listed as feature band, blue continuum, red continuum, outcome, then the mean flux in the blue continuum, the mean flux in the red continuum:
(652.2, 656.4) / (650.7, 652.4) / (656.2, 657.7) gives -0.16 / 14.4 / 13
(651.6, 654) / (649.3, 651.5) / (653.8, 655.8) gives 0.11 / 14.5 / 14.8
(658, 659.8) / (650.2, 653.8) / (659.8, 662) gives 0.06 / 14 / 14.5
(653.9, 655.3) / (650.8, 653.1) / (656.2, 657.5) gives -0.12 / 14.3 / 12.9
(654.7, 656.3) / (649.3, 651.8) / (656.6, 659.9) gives -0.04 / 14.5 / 13.6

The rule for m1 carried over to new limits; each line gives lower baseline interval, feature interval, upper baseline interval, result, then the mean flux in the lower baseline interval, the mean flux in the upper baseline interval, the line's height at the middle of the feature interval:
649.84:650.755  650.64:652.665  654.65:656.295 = -0.03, 13.7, 14.3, 13.8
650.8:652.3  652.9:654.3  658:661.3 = 0.03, 14.5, 14.5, 14.5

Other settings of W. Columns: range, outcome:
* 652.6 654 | 14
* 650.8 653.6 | 14.1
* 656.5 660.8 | 13.8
